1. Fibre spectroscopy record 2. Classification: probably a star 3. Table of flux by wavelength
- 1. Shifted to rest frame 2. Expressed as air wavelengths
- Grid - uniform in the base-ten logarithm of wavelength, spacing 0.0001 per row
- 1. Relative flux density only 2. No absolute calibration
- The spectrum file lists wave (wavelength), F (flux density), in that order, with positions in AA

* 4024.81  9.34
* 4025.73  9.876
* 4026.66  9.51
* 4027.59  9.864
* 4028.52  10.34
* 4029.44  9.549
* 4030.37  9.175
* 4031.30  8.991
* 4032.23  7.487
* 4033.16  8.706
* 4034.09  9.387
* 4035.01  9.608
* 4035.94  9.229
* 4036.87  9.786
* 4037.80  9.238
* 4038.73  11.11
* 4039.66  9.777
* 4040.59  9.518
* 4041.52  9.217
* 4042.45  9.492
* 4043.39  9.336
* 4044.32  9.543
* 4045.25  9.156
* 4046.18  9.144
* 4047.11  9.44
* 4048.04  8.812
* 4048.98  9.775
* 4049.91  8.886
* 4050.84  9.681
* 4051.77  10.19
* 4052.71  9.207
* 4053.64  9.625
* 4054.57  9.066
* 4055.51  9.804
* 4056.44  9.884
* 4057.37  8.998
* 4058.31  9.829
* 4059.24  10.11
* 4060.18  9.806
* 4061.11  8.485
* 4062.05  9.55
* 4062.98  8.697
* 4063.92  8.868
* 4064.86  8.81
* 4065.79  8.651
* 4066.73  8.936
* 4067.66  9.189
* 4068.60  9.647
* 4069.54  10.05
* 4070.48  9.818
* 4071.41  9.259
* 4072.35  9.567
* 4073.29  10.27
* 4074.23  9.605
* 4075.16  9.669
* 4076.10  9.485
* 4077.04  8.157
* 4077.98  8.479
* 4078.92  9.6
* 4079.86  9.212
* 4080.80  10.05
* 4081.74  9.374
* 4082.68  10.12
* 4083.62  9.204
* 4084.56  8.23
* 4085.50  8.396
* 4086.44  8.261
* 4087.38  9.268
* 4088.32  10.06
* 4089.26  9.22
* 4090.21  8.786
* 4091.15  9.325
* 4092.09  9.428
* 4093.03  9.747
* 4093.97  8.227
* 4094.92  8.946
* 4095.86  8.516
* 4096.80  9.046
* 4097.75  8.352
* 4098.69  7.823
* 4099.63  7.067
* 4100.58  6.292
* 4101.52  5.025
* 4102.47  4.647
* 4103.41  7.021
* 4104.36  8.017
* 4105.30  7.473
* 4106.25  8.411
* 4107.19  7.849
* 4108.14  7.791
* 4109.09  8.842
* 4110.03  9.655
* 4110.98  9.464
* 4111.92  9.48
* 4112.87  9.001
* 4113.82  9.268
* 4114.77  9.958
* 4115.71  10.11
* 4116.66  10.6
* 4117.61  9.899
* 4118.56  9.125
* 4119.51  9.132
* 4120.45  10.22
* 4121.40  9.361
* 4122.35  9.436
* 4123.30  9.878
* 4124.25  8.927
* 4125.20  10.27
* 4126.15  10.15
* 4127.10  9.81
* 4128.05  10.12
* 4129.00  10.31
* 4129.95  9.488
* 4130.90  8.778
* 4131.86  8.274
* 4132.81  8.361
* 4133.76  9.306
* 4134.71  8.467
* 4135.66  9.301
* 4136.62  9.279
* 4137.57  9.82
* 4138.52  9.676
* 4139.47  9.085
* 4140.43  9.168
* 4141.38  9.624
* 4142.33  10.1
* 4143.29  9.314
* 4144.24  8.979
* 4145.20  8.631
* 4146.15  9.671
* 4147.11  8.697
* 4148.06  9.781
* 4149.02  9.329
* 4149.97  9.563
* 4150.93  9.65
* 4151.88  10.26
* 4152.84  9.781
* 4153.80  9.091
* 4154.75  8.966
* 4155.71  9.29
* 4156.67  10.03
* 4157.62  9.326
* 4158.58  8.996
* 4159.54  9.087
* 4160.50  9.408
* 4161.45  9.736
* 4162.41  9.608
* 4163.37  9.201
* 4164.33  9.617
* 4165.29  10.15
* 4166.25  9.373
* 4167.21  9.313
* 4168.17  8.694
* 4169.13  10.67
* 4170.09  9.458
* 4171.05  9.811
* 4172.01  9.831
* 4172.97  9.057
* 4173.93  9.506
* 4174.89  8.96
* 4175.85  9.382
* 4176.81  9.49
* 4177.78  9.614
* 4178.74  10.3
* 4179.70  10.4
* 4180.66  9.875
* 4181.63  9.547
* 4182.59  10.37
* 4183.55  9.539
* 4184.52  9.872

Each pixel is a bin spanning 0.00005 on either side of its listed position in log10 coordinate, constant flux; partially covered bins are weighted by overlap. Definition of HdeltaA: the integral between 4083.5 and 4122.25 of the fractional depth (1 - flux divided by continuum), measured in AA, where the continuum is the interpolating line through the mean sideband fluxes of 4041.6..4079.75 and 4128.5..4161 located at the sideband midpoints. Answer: 2.9 AA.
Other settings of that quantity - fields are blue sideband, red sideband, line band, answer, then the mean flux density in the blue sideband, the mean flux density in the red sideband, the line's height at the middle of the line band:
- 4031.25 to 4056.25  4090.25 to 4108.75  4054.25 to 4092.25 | -3.19 AA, 9.39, 7.87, 8.59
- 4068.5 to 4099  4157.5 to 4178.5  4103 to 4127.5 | 0.25 AA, 9.19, 9.48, 9.3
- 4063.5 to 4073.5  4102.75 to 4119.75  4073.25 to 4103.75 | 1.77 AA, 9.35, 8.9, 9.14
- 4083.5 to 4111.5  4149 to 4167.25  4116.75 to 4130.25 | -1.46 AA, 8.27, 9.5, 8.8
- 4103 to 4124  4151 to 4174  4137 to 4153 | -0.18 AA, 9.1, 9.51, 9.36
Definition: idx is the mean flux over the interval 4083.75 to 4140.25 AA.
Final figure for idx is 8.89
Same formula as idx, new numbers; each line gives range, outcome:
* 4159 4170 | 9.52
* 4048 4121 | 9.01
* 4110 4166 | 9.47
